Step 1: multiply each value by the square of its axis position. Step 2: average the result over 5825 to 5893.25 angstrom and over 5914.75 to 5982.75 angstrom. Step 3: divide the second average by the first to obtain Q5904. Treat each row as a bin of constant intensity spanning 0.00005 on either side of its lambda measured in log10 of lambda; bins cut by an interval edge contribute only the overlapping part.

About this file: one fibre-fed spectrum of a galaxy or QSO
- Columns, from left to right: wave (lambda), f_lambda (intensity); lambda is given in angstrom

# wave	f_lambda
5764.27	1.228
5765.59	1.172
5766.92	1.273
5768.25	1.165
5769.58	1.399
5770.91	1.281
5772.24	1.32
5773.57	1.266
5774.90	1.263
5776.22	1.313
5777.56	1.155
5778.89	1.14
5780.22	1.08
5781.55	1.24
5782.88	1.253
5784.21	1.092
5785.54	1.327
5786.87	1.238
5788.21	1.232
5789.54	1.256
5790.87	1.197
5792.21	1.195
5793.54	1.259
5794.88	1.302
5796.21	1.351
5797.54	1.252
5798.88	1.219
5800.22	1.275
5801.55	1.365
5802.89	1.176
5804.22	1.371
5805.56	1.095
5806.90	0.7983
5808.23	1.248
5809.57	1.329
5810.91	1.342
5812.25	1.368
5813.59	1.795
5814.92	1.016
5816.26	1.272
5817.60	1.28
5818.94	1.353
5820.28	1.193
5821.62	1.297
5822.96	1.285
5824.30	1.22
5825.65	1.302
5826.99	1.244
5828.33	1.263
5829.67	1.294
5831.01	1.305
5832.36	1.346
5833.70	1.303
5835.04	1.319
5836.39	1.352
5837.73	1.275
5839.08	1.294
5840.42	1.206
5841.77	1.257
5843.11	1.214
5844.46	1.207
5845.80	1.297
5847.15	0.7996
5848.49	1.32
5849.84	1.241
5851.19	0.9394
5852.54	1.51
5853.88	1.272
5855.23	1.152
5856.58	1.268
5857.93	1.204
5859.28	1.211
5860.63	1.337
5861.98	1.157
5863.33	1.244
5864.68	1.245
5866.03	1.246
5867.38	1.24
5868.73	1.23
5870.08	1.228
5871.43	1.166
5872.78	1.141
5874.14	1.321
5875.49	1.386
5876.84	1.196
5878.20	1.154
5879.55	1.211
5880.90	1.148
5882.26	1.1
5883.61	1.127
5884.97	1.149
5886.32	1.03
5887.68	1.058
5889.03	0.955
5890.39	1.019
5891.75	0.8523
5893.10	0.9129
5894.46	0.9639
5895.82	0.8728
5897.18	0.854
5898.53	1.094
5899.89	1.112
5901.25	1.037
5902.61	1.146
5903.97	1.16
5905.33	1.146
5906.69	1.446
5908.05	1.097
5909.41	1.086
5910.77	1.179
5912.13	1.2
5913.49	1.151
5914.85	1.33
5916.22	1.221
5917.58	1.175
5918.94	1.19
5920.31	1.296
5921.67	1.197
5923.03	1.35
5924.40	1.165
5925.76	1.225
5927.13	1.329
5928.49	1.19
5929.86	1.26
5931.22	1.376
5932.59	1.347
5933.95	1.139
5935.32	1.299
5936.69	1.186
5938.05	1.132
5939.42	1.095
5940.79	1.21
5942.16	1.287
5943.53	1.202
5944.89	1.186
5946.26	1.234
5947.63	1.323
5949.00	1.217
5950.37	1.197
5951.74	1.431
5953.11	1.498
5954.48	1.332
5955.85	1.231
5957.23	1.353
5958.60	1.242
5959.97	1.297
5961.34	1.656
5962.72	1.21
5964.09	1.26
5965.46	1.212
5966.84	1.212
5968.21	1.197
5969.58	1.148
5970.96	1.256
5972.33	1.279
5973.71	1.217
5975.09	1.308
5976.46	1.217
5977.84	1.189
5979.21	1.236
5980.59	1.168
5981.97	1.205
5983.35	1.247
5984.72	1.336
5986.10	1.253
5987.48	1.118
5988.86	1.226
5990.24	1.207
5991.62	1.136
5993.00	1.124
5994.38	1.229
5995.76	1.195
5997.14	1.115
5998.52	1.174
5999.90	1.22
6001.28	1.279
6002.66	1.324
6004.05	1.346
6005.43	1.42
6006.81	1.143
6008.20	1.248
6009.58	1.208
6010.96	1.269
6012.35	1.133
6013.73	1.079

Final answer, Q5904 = 1.1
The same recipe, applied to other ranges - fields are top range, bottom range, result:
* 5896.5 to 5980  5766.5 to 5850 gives 1.03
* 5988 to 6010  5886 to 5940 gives 1.10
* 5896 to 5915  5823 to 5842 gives 0.91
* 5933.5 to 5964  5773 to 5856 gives 1.07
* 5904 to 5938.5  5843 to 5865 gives 1.04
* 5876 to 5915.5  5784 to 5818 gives 0.90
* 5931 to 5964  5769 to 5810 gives 1.09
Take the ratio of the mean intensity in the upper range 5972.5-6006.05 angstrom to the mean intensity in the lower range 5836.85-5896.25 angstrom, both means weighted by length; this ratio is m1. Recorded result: 1.05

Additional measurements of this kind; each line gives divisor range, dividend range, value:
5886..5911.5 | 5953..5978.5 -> 1.21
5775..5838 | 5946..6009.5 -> 1.00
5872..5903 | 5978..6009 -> 1.13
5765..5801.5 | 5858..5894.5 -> 0.93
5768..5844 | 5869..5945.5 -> 0.92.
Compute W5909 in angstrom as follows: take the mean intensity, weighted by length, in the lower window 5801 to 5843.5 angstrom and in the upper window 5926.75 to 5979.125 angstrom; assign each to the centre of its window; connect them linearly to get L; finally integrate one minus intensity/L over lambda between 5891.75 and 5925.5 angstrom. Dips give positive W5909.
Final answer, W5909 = 3.45 angstrom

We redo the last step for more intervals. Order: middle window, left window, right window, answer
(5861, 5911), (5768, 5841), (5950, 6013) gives 5.1 angstrom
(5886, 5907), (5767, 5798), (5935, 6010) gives 3.5 angstrom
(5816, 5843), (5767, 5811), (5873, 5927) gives -1.8 angstrom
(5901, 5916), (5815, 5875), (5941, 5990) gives 0.8 angstrom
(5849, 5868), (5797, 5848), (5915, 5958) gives 0.4 angstrom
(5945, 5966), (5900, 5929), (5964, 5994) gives -1.7 angstrom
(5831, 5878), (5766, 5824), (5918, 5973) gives 0.7 angstrom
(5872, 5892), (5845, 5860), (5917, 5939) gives 1.4 angstrom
